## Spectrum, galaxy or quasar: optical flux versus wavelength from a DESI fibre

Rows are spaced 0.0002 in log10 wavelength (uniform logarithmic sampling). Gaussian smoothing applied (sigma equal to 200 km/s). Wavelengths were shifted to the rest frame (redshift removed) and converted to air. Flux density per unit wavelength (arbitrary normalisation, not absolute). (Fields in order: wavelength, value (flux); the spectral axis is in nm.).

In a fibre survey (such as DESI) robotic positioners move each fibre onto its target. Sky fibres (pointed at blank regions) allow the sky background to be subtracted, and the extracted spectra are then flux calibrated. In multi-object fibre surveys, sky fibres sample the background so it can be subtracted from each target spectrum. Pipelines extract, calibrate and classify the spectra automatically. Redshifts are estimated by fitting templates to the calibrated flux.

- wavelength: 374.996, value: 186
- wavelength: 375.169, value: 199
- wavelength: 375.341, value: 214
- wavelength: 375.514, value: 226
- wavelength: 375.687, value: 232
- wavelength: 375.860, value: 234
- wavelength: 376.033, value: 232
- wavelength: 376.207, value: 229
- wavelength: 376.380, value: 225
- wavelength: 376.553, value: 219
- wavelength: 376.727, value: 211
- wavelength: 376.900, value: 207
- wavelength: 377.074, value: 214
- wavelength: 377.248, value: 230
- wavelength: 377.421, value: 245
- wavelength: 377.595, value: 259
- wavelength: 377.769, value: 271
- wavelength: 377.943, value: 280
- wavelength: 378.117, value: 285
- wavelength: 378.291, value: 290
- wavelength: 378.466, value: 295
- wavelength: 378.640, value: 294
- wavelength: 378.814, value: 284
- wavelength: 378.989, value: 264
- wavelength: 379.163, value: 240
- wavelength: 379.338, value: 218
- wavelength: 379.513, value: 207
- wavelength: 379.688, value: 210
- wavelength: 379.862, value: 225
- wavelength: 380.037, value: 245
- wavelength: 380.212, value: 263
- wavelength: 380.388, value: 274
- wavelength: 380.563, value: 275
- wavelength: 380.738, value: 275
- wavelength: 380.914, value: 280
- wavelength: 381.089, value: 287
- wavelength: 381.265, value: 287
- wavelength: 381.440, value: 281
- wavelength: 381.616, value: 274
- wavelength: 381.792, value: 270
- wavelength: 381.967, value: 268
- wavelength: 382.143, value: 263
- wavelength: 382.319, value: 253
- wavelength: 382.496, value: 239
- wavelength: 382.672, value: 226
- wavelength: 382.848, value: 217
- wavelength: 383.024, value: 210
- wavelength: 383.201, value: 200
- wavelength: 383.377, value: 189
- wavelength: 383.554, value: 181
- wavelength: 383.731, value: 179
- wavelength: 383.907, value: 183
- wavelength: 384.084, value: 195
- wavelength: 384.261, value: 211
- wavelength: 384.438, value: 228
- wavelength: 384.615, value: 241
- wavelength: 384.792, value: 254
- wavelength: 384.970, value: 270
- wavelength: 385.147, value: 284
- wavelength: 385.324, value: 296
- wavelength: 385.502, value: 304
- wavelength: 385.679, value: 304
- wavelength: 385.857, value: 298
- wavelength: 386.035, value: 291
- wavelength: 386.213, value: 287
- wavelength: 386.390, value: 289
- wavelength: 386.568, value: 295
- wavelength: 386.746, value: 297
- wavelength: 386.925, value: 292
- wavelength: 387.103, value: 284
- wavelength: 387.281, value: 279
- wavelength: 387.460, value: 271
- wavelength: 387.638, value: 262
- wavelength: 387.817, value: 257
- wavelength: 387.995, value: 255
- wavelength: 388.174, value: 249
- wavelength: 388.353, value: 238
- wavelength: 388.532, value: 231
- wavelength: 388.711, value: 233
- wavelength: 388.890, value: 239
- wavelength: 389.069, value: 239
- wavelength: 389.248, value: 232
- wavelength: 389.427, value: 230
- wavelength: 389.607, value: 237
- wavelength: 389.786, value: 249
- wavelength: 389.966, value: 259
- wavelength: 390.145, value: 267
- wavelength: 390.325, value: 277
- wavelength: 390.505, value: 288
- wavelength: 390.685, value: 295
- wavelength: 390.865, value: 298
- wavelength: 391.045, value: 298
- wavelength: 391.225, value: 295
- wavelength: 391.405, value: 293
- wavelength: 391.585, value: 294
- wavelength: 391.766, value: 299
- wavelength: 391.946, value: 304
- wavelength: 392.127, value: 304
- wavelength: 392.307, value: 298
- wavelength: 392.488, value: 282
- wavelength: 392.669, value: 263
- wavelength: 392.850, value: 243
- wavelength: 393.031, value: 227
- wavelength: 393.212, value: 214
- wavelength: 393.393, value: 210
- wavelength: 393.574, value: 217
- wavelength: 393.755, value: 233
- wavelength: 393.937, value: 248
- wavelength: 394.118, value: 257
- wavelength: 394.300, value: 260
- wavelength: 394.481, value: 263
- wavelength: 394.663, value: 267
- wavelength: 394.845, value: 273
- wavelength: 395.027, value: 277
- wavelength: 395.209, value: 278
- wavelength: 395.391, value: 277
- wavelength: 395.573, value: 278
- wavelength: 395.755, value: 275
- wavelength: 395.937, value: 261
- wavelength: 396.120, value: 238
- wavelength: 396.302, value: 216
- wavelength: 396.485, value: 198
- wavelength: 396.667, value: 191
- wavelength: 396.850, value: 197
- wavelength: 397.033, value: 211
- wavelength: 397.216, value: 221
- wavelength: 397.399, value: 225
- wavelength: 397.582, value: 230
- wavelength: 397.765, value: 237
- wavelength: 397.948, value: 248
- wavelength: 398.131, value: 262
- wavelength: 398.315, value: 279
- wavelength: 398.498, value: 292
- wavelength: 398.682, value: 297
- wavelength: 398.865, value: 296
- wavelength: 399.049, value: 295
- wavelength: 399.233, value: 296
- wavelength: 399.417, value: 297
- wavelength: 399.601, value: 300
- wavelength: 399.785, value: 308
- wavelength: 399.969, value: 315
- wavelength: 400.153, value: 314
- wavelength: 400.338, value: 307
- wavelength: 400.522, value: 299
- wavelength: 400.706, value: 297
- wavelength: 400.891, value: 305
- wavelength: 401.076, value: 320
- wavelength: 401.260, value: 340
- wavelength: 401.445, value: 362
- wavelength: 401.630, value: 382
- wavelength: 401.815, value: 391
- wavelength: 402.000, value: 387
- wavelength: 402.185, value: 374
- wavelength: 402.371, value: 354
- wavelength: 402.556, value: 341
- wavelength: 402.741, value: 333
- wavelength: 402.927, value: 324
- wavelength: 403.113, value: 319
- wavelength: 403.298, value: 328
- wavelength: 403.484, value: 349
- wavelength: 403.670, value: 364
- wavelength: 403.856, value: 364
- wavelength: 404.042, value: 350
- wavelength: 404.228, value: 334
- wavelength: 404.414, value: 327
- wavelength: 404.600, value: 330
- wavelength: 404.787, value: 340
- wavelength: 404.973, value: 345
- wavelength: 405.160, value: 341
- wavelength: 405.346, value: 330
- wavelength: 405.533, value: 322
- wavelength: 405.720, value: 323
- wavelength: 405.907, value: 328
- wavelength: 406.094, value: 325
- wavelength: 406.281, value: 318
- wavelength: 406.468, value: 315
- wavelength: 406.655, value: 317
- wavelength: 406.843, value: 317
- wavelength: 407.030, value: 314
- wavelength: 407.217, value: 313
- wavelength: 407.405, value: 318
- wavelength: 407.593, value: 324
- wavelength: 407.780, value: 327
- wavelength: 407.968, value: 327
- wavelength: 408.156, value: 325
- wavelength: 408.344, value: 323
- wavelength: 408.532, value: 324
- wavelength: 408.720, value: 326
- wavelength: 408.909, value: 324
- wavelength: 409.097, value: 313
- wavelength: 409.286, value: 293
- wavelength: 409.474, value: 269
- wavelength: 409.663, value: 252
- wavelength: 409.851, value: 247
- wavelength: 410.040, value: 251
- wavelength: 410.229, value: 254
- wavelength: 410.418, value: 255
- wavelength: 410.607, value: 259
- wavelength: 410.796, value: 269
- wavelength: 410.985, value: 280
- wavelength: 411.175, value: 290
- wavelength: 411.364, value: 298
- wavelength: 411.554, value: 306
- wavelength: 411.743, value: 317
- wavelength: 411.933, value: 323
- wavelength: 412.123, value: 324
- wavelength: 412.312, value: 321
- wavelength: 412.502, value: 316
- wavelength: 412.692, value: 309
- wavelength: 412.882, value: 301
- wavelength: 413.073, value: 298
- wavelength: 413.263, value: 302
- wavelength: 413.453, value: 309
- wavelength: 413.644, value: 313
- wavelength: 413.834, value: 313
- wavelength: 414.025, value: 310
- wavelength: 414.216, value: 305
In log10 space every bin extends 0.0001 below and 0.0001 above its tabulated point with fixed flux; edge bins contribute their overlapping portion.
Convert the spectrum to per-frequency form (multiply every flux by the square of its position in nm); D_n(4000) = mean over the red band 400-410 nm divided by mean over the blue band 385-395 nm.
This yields 1.3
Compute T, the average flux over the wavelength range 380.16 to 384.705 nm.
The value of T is 240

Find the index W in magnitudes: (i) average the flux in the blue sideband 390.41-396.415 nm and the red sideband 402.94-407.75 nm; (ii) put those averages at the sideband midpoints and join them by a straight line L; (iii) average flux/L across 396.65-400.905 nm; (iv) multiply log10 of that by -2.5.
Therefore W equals 0.090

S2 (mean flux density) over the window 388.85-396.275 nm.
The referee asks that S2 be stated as 264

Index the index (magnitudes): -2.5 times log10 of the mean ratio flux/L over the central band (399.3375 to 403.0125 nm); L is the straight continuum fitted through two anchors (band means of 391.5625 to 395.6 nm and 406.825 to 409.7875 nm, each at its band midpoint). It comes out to -0.16 mag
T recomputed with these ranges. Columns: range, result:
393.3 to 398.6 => 246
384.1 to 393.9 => 266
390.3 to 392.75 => 292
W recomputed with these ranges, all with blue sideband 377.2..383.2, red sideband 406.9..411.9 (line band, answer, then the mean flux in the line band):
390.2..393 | -0.055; 287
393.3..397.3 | 0.145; 243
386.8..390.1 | 0.066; 253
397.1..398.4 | 0.161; 242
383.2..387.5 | 0.032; 257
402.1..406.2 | -0.169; 338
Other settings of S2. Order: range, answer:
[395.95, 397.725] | 217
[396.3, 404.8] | 304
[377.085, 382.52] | 262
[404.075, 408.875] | 326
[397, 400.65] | 278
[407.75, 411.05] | 289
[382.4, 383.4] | 215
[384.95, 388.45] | 280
